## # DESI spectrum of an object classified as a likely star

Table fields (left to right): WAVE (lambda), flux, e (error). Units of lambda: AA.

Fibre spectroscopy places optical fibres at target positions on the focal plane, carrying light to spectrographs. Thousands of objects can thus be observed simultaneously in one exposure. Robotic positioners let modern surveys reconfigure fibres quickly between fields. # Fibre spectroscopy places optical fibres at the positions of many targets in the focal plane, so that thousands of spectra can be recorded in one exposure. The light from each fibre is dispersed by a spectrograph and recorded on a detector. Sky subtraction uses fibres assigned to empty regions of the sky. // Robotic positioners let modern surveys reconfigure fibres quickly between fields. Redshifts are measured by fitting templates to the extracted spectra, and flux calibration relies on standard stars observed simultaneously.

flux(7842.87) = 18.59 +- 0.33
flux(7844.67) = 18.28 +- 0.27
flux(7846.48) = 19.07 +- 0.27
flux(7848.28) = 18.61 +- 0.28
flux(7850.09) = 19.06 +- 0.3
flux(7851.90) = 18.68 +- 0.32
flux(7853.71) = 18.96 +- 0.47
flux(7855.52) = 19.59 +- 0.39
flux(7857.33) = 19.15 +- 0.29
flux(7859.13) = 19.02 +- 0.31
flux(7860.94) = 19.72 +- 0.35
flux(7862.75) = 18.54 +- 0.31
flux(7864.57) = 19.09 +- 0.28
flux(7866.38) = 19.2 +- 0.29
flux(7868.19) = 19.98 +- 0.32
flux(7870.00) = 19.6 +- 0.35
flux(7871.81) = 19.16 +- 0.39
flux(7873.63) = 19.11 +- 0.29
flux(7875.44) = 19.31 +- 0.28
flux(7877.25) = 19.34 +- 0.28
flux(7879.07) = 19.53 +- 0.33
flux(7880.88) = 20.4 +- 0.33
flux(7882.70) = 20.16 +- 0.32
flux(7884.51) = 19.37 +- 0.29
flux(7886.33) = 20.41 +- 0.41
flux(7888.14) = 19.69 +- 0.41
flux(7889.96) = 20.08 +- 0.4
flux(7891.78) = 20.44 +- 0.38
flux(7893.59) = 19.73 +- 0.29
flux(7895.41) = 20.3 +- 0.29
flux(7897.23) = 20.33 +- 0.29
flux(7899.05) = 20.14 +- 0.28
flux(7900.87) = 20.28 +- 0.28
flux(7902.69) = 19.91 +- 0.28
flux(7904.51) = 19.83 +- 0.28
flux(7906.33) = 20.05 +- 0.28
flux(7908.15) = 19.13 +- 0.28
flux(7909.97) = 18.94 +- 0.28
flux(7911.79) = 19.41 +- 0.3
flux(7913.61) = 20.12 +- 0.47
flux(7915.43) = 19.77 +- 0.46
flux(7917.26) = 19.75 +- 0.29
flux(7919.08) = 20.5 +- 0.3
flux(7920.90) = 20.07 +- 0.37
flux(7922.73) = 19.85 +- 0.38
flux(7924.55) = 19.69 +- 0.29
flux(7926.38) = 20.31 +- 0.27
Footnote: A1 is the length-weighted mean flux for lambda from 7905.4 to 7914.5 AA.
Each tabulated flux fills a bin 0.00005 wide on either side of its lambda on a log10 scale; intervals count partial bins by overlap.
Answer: 19.5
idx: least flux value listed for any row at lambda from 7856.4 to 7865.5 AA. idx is 18.54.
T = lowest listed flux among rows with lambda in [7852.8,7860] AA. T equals 18.96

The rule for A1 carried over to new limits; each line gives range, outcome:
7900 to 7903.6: 20.1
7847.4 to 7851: 18.8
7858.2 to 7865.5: 19.1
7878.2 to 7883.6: 20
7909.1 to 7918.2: 19.6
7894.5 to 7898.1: 20.3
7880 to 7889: 20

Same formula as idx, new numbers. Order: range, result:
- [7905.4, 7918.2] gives 18.94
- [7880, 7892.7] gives 19.37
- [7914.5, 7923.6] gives 19.75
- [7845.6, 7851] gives 18.61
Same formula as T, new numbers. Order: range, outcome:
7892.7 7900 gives 19.73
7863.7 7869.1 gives 19.09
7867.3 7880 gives 19.11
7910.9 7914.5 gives 19.41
